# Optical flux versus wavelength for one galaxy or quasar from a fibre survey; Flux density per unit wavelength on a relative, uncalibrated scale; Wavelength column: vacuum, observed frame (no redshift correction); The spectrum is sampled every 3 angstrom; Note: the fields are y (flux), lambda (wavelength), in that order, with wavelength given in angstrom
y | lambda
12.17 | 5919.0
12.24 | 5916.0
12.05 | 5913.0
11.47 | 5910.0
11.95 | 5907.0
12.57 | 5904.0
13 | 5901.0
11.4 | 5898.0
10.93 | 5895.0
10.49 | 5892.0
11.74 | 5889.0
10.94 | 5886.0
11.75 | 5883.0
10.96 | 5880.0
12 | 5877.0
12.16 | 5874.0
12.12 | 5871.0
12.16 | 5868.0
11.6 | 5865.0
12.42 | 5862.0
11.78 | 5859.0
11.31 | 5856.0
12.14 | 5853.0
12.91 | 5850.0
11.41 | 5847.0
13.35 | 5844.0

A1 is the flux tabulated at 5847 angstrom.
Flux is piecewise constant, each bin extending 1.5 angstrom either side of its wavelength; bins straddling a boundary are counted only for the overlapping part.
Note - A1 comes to 11.41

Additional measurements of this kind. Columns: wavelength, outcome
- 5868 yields 12.16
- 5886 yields 10.94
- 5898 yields 11.4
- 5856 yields 11.31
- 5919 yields 12.17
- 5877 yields 12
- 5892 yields 10.49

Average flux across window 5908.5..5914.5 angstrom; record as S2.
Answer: 11.8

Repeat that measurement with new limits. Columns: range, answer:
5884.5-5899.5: 11.1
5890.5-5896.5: 10.7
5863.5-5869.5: 11.9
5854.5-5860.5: 11.5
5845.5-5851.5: 12.2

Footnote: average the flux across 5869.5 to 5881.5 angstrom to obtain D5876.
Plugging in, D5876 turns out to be 11.8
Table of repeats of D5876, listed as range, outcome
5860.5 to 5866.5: 12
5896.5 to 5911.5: 12.1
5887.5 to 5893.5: 11.1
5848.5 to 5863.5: 12.1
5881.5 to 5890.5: 11.5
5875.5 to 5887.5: 11.4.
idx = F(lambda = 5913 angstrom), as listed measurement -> 12.05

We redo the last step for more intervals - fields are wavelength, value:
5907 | 11.95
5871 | 12.12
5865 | 11.6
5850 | 12.91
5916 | 12.24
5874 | 12.16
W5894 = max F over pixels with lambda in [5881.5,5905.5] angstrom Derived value 13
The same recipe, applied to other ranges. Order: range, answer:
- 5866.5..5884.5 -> 12.16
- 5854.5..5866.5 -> 12.42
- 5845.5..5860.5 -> 12.91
